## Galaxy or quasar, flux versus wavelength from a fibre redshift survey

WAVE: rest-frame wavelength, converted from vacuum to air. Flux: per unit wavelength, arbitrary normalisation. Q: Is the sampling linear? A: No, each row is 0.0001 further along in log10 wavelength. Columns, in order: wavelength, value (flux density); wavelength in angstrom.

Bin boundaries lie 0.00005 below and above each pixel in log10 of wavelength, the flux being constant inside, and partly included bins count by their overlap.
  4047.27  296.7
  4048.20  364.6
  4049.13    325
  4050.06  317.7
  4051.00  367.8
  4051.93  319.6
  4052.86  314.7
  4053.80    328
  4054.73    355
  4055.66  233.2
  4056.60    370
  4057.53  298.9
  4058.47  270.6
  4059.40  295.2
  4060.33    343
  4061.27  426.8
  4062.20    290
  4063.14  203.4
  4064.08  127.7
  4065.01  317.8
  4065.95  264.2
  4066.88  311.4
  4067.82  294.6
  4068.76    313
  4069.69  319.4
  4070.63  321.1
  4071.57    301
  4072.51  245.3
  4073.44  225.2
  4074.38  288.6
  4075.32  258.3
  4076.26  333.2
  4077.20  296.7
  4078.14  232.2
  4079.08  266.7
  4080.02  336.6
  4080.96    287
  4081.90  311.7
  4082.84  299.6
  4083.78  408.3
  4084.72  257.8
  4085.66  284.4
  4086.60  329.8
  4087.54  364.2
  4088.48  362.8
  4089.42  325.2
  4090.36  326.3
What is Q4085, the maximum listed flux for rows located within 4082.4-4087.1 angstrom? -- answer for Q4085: 408.3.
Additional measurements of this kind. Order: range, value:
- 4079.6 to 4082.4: 336.6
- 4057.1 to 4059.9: 298.9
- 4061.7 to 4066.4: 317.8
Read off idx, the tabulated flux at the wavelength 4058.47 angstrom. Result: 270.6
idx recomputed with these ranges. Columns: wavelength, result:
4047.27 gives 296.7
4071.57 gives 301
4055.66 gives 233.2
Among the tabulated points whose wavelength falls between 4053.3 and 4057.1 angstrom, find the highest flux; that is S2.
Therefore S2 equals 370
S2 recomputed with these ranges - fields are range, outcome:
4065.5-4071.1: 321.1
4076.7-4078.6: 296.7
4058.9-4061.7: 426.8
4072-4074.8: 288.6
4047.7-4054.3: 367.8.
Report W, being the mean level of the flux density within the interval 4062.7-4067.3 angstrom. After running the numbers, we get 245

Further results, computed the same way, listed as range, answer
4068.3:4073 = 300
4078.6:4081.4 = 296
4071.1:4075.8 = 264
